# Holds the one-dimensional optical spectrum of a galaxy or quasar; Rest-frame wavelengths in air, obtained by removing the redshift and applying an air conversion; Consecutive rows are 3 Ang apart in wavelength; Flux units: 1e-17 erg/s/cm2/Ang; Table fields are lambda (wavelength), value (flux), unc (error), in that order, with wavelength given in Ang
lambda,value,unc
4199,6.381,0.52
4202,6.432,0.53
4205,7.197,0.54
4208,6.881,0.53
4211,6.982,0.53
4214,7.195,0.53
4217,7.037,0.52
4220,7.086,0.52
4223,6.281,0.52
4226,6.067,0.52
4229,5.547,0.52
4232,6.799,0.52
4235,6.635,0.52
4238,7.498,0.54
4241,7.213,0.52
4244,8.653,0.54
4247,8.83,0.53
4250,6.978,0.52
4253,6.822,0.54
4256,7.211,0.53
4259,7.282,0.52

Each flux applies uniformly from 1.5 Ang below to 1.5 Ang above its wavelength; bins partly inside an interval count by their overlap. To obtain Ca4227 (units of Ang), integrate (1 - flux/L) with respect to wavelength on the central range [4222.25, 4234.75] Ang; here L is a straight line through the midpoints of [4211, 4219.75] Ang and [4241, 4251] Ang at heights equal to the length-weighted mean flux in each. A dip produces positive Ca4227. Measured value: 2.2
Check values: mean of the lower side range 7.09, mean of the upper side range 8.07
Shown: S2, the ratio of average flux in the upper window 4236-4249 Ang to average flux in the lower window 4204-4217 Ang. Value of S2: 1.13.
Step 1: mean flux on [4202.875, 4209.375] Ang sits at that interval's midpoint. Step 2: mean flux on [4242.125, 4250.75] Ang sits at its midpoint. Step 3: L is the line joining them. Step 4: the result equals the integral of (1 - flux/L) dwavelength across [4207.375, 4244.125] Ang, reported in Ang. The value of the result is 3.5 Ang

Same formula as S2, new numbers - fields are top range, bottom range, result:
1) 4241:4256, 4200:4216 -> 1.11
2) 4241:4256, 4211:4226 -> 1.13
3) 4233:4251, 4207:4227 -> 1.12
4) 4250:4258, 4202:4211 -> 1.01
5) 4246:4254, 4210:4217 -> 1.06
